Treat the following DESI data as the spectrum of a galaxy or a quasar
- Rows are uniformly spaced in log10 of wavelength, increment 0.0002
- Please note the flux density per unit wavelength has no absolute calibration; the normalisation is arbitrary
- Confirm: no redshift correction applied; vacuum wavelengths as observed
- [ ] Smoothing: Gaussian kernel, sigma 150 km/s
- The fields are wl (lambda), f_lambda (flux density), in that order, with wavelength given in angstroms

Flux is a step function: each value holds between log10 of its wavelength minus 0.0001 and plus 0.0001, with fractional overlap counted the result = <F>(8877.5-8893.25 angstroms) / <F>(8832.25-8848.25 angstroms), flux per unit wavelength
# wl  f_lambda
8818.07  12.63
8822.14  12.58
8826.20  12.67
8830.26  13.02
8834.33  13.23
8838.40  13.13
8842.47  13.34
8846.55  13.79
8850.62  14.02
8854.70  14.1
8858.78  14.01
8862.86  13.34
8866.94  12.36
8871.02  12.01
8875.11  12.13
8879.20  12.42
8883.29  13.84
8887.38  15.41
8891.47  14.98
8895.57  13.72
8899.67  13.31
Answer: 1.06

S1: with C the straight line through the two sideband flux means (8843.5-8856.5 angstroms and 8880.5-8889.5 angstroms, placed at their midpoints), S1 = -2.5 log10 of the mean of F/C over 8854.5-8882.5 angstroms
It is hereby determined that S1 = 0.11 mag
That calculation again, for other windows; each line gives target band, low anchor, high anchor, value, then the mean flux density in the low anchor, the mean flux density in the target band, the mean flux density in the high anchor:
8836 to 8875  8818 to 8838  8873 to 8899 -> -0.001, 12.9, 13.3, 13.7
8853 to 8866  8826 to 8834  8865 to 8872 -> -0.108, 13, 13.7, 12.2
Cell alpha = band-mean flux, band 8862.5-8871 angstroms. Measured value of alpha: 12.6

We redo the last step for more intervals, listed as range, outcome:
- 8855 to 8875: 13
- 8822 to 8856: 13.3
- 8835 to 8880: 13.2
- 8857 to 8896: 13.4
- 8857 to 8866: 13.5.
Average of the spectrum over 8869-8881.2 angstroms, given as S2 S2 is 12.2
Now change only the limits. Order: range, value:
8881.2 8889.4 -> 14.6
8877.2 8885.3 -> 13.1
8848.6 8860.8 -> 14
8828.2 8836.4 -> 13.1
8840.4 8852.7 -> 13.7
